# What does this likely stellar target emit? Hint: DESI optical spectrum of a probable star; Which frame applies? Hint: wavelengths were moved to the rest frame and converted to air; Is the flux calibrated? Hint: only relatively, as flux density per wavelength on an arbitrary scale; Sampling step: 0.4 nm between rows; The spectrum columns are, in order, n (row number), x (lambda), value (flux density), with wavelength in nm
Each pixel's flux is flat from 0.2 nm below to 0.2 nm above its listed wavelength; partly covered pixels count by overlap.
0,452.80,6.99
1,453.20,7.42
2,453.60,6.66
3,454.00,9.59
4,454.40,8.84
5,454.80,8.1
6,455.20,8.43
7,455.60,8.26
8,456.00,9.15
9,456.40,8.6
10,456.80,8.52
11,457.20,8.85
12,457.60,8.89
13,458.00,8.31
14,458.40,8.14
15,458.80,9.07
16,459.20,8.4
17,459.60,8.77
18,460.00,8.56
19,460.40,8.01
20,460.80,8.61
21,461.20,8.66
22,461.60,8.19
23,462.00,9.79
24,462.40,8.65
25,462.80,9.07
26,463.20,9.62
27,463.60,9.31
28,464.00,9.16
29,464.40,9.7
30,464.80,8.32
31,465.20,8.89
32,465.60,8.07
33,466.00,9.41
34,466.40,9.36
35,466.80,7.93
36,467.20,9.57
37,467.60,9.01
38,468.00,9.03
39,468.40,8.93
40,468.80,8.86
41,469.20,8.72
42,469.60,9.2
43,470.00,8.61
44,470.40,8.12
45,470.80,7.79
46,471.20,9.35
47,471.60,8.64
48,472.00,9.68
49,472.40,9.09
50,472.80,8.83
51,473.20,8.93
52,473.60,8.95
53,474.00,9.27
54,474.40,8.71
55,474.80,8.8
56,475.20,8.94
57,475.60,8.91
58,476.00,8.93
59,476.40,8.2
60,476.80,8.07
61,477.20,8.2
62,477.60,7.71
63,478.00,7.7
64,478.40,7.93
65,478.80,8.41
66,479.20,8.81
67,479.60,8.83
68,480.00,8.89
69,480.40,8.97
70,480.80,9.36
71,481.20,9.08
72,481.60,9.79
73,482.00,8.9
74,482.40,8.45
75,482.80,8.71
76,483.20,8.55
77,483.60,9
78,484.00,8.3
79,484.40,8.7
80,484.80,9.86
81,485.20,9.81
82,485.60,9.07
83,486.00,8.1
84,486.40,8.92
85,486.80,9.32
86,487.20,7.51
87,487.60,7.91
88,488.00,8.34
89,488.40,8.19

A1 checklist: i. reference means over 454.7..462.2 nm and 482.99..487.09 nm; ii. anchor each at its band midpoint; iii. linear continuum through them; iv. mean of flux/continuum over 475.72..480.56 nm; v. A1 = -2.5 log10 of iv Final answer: 0.057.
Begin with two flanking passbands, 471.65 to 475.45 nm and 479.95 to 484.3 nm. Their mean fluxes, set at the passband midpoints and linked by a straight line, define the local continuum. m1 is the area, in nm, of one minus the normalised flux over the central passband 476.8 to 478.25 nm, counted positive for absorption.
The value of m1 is 0.17 nm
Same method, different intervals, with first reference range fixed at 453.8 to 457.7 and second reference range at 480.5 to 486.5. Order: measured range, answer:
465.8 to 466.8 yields -0.03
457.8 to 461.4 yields 0.10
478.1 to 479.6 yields 0.09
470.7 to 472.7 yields -0.02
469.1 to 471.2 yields 0.07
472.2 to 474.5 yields -0.02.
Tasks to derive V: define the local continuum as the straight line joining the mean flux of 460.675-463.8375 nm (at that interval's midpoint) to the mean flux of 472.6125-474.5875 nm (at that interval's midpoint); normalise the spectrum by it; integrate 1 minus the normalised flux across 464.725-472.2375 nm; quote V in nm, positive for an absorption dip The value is 0.12 nm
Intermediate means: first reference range 9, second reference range 8.94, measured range 8.82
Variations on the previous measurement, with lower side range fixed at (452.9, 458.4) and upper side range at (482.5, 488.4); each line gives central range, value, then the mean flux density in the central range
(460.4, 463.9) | -0.20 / 8.94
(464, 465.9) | -0.07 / 8.82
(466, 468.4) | -0.14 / 9.01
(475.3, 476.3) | -0.03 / 8.85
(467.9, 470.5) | -0.08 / 8.8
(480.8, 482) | -0.09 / 9.33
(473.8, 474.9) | -0.05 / 8.94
